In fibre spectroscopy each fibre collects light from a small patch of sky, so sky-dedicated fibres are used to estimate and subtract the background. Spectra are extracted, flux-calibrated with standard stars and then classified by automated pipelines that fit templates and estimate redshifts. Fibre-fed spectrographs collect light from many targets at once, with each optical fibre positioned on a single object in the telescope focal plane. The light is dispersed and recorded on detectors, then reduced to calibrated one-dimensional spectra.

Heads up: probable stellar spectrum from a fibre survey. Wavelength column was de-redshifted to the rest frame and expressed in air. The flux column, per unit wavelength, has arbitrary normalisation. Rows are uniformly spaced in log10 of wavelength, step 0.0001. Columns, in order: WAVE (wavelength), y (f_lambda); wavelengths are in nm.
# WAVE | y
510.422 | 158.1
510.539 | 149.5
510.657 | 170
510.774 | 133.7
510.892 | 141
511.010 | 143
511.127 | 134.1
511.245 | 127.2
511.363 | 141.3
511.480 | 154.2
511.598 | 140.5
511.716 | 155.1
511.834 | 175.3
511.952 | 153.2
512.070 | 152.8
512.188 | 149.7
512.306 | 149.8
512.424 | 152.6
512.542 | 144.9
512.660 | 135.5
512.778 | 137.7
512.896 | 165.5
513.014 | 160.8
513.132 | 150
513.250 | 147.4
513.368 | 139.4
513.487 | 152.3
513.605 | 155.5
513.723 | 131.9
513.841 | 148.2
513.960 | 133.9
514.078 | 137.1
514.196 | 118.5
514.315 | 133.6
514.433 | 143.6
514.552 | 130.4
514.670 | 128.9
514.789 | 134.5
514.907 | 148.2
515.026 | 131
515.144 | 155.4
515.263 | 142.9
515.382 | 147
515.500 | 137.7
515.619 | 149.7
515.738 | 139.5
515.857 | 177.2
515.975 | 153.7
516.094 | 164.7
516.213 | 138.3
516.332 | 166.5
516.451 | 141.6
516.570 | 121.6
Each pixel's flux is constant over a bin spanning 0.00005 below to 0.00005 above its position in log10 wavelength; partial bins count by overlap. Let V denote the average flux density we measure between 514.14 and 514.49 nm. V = 132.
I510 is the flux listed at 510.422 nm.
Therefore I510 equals 158.1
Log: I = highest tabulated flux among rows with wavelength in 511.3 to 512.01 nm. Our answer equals 175.3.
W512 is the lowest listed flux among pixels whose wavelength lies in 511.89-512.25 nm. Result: 149.7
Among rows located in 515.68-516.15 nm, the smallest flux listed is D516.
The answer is 139.5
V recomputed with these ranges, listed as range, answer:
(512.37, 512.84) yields 143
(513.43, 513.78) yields 147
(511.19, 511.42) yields 134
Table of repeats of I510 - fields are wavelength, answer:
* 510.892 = 141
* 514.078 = 137.1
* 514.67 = 128.9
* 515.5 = 137.7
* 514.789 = 134.5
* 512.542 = 144.9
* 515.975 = 153.7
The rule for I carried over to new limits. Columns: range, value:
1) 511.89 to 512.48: 153.2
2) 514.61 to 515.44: 155.4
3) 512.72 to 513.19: 165.5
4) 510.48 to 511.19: 170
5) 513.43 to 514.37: 155.5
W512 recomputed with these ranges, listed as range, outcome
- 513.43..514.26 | 118.5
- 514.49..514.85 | 128.9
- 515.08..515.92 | 137.7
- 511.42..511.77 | 140.5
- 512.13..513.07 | 135.5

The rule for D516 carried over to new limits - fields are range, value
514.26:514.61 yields 130.4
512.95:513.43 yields 139.4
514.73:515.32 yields 131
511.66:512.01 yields 153.2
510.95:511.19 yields 134.1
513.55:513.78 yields 131.9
